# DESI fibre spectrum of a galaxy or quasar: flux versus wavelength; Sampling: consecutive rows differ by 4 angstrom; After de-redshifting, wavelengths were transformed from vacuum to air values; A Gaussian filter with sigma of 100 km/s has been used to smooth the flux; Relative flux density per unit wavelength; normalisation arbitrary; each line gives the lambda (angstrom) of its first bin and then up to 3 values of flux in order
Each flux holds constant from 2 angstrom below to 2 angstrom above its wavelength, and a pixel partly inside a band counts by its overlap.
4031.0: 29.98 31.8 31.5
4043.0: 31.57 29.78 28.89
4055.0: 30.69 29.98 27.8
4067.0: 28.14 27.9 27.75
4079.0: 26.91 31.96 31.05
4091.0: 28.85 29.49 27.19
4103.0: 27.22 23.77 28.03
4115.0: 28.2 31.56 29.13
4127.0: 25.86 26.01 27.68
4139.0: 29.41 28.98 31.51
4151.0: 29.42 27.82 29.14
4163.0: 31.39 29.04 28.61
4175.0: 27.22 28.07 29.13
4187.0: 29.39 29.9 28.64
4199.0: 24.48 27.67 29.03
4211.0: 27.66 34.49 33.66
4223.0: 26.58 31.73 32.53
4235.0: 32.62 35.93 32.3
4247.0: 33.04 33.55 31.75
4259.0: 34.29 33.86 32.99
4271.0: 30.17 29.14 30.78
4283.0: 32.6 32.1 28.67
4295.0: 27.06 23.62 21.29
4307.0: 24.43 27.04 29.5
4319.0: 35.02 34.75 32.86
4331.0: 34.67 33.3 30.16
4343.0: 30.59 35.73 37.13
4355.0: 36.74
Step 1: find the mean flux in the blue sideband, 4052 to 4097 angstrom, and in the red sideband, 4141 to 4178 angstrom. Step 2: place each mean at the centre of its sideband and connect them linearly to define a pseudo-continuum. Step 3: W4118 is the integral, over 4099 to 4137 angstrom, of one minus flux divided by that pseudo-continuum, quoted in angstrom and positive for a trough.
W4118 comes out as 2.2 angstrom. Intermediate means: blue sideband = 29.1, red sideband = 29.2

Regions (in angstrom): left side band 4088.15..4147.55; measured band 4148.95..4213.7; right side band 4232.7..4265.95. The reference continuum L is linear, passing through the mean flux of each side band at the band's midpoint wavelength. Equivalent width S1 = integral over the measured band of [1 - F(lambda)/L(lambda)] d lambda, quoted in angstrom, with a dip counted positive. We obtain 4.3 angstrom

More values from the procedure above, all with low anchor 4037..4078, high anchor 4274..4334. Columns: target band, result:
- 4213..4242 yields -2.90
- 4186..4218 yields 0.51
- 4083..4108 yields 0.82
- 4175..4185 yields 0.39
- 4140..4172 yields -0.06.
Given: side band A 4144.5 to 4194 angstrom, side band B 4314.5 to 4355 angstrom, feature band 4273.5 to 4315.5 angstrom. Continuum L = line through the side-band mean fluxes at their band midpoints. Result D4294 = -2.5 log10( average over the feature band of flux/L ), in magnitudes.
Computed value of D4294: 0.17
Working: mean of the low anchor 29.2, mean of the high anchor 33.7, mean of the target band 27.8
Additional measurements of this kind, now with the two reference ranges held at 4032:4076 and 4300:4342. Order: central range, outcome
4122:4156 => 0.05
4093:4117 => 0.09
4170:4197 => 0.04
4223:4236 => -0.05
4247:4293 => -0.06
